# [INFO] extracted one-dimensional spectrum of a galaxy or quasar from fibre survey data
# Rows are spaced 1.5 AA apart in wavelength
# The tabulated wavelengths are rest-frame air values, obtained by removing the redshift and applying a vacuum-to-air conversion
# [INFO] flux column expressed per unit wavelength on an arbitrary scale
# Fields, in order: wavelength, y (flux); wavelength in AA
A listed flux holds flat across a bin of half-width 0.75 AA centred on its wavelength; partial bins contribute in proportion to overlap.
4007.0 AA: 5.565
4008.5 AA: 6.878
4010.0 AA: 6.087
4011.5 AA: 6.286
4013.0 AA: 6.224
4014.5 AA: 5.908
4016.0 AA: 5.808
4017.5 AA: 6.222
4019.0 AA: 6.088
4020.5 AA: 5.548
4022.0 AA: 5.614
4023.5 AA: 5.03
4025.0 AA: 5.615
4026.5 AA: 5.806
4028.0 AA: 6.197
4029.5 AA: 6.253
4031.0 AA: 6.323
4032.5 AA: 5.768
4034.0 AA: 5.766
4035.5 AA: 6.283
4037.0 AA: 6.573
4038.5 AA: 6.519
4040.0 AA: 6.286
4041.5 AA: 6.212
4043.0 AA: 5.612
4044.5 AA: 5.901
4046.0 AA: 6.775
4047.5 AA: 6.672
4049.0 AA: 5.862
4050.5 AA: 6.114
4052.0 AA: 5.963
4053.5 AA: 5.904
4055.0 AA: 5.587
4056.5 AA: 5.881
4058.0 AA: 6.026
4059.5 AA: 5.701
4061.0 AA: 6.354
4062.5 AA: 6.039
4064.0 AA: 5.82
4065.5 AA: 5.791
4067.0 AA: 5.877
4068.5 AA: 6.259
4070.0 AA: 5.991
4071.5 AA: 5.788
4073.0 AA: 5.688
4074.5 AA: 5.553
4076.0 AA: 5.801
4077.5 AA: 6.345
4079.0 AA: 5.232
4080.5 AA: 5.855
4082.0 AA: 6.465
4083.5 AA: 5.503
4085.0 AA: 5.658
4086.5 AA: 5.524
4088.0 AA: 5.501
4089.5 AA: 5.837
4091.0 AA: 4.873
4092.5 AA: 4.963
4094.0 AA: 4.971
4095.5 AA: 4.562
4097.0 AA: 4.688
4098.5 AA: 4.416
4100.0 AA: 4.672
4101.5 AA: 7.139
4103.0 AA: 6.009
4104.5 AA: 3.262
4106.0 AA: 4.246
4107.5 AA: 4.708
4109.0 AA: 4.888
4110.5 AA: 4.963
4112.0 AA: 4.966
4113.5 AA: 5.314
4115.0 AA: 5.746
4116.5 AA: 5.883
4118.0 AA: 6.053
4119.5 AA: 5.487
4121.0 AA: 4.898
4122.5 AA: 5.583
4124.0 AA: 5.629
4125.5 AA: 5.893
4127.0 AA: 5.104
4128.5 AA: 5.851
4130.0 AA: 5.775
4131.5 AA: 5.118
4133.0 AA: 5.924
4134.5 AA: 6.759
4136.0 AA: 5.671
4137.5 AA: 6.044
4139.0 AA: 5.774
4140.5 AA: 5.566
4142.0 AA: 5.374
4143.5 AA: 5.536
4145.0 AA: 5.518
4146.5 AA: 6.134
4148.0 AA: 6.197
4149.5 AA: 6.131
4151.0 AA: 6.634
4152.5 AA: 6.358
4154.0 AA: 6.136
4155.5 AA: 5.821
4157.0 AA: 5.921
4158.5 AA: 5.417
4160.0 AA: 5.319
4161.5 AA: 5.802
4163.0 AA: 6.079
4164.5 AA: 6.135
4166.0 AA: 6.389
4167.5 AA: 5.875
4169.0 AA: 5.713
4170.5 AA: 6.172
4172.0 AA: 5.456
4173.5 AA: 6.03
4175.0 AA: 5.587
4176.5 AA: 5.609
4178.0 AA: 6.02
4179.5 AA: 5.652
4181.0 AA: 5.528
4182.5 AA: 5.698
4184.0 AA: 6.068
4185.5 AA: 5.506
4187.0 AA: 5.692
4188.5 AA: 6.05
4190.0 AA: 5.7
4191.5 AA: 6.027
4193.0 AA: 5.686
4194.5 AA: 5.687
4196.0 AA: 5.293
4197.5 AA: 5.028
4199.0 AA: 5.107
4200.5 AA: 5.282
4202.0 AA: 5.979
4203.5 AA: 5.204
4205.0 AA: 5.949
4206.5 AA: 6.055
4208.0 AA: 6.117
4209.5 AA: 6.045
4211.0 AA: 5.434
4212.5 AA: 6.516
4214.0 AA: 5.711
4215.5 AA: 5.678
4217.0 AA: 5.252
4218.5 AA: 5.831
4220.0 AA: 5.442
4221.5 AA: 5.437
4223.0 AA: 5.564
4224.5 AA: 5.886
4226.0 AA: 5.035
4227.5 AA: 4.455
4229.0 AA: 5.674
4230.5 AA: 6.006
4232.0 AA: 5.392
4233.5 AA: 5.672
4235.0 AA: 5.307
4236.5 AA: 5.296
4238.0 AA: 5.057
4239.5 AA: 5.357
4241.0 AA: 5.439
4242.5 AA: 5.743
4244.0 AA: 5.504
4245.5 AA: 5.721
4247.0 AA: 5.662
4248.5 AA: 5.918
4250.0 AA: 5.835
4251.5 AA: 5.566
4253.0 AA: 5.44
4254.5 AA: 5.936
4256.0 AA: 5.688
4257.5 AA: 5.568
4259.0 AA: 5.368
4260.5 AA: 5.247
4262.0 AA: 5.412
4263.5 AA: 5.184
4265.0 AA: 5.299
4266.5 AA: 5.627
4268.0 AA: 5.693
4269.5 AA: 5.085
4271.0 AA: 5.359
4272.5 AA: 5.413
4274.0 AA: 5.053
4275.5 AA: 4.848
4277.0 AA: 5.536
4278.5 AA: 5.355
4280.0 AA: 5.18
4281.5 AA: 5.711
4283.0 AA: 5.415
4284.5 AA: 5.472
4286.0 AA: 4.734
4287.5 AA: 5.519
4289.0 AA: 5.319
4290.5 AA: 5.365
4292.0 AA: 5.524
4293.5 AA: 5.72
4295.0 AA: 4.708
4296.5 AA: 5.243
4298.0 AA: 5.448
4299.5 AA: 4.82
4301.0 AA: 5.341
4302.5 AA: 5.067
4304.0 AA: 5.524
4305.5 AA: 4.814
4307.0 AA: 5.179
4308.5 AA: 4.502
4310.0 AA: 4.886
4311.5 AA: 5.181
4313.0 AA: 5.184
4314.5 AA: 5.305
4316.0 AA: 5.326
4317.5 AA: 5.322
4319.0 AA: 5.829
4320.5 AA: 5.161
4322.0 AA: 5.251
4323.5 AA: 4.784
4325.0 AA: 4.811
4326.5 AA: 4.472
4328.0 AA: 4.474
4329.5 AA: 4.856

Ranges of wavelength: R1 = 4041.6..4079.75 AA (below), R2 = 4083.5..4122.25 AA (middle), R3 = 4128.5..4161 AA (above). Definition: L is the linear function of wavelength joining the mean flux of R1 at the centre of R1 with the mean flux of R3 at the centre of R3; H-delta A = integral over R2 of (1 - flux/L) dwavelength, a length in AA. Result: 4.7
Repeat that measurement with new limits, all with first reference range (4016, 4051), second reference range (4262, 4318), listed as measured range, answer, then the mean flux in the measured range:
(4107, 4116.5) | 1.0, 5.17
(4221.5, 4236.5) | 0.0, 5.44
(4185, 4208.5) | -0.4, 5.64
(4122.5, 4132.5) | 0.3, 5.57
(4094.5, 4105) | 1.5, 5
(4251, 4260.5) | -0.4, 5.57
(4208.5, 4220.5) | -0.6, 5.75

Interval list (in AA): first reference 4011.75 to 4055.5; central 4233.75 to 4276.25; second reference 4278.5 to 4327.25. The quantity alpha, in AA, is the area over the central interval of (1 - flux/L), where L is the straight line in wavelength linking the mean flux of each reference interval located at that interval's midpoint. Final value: -0.9 AA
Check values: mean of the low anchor 6.02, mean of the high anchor 5.19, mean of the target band 5.45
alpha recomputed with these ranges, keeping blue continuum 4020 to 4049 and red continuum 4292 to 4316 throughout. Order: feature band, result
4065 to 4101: 2.3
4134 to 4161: -1.1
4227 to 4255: -0.9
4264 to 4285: -0.5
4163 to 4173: -0.7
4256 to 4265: -0.1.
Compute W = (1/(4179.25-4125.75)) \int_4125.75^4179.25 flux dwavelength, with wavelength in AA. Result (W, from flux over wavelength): 5.85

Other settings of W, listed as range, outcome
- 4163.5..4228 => 5.69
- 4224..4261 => 5.51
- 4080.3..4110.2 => 5.17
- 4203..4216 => 5.87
